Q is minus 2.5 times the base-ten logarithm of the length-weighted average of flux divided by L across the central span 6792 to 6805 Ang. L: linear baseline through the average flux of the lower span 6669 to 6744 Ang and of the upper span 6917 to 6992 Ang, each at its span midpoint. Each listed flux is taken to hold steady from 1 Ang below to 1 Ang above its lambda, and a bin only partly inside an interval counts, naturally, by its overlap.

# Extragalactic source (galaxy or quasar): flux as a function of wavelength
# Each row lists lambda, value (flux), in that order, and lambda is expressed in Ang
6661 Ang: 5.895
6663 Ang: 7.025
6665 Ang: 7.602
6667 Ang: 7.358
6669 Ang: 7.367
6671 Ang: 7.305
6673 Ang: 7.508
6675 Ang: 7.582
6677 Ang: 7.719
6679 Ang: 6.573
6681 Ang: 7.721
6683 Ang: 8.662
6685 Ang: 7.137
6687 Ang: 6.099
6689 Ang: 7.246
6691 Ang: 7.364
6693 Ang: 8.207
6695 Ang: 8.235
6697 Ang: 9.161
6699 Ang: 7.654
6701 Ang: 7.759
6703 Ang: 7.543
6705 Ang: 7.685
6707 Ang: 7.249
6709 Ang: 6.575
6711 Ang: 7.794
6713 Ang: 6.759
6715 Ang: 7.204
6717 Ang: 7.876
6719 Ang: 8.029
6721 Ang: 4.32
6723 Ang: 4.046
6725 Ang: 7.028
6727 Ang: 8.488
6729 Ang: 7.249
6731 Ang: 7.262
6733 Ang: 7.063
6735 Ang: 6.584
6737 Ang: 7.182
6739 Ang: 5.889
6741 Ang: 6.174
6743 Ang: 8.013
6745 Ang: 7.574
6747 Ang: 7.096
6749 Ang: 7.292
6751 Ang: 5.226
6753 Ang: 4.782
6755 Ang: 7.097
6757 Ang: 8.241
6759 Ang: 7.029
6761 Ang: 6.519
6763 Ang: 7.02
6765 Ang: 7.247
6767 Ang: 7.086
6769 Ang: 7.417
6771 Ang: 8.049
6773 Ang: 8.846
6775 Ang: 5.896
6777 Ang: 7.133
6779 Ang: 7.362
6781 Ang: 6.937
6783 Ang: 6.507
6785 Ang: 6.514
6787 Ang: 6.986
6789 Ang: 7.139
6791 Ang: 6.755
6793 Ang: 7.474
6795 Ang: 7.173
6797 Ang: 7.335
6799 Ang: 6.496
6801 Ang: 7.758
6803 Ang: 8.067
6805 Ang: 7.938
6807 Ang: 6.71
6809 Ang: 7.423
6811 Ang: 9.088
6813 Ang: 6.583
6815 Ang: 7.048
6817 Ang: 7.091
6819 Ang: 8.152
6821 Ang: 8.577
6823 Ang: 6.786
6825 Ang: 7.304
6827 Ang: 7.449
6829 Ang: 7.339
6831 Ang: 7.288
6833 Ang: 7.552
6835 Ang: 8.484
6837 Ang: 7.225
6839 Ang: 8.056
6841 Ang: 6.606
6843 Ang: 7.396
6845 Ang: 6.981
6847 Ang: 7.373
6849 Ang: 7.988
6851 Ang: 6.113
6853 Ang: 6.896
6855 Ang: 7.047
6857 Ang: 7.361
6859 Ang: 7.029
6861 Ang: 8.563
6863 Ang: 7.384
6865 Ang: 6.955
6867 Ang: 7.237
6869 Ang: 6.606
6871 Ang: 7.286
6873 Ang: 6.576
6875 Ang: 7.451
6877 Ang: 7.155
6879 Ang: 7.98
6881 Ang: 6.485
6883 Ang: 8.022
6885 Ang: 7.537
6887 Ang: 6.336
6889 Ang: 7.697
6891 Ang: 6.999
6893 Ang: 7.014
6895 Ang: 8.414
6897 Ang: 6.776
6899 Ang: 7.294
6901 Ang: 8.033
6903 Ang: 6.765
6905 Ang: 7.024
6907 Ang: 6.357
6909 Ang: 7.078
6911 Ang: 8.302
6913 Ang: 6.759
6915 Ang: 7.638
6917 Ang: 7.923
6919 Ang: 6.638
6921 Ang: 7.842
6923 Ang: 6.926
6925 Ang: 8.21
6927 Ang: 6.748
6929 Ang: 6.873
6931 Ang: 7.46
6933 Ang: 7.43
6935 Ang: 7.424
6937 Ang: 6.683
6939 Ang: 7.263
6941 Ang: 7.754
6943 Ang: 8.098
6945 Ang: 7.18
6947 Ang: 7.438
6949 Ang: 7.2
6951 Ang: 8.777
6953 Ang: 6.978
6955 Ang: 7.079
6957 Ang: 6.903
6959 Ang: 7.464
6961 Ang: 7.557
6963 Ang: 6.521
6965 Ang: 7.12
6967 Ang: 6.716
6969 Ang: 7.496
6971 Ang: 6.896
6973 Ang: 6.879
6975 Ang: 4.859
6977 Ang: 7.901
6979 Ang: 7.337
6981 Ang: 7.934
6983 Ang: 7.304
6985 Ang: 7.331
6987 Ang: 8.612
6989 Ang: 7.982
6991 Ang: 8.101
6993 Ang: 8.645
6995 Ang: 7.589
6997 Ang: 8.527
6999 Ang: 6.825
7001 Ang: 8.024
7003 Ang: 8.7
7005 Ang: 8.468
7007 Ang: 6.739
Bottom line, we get -0.02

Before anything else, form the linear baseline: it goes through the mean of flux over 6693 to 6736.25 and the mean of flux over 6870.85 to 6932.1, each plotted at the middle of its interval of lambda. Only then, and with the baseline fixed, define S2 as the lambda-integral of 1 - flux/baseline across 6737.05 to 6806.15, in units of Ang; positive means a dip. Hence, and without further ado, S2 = 1.8 Ang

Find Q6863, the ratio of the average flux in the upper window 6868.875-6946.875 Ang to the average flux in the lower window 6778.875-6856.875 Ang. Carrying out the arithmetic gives 1.00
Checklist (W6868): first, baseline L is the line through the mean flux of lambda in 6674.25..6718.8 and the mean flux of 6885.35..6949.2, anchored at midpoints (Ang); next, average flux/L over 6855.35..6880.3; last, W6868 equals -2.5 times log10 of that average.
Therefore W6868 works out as 0.011 mag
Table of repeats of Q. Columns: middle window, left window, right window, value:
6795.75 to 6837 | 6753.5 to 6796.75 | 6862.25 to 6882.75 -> -0.06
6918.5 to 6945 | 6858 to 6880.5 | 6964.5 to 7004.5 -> 0.01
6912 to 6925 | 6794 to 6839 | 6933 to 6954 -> 0.02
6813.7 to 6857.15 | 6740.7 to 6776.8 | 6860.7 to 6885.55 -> -0.02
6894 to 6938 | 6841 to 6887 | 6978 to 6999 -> 0.03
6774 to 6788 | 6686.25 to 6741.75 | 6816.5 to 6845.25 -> 0.09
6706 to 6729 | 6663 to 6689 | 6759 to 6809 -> 0.07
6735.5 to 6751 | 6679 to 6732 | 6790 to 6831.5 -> 0.07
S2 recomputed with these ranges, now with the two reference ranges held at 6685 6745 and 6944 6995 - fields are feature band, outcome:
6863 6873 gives 0.4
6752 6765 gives 0.7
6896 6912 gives 0.3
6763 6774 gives -0.7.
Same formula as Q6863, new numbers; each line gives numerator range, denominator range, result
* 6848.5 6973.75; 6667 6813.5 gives 1.01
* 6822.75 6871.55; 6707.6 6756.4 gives 1.07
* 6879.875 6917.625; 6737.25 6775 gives 1.04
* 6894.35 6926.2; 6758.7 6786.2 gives 1.03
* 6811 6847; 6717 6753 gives 1.11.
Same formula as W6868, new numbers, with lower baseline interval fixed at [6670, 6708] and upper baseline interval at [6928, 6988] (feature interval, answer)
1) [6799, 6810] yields -0.002 mag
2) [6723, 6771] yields 0.089 mag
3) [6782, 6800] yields 0.083 mag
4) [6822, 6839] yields -0.005 mag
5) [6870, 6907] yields 0.018 mag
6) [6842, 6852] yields 0.036 mag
